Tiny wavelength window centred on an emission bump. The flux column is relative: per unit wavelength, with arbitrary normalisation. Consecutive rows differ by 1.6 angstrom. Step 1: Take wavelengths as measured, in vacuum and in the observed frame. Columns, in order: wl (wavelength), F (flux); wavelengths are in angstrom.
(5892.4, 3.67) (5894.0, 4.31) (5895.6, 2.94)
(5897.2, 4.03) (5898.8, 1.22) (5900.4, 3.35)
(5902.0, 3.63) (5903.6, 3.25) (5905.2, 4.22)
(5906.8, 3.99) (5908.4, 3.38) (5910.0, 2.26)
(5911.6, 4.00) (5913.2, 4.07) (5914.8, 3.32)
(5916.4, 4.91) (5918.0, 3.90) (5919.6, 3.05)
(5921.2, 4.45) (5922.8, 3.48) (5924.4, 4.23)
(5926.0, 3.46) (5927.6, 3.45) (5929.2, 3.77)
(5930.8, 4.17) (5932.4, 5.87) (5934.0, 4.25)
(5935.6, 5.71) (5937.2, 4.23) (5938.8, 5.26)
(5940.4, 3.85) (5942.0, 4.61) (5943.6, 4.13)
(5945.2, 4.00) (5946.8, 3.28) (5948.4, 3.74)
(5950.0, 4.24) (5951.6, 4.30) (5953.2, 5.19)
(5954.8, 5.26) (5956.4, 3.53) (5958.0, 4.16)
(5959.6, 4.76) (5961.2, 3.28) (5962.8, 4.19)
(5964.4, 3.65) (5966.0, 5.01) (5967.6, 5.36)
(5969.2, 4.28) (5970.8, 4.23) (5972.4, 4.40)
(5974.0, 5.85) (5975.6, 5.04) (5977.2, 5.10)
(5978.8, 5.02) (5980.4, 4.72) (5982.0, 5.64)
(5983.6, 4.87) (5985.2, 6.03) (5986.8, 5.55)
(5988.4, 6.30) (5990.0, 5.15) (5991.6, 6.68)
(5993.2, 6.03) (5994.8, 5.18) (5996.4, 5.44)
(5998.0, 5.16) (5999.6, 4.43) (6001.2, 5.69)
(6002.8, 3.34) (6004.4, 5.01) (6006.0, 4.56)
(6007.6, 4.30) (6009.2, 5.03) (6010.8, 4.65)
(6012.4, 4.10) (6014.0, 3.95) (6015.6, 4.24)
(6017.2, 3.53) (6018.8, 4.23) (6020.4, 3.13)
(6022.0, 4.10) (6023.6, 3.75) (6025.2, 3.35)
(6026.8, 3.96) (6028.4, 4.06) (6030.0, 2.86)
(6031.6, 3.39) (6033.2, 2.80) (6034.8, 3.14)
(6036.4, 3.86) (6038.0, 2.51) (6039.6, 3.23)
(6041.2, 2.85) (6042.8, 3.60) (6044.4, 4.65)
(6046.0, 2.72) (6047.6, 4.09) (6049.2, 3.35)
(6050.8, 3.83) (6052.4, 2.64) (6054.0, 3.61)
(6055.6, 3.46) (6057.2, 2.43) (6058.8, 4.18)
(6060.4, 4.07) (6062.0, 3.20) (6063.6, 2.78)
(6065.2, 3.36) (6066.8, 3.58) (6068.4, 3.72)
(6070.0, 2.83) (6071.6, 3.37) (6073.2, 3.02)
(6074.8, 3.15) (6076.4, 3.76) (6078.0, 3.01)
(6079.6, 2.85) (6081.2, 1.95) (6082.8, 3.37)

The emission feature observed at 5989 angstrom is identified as C III]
